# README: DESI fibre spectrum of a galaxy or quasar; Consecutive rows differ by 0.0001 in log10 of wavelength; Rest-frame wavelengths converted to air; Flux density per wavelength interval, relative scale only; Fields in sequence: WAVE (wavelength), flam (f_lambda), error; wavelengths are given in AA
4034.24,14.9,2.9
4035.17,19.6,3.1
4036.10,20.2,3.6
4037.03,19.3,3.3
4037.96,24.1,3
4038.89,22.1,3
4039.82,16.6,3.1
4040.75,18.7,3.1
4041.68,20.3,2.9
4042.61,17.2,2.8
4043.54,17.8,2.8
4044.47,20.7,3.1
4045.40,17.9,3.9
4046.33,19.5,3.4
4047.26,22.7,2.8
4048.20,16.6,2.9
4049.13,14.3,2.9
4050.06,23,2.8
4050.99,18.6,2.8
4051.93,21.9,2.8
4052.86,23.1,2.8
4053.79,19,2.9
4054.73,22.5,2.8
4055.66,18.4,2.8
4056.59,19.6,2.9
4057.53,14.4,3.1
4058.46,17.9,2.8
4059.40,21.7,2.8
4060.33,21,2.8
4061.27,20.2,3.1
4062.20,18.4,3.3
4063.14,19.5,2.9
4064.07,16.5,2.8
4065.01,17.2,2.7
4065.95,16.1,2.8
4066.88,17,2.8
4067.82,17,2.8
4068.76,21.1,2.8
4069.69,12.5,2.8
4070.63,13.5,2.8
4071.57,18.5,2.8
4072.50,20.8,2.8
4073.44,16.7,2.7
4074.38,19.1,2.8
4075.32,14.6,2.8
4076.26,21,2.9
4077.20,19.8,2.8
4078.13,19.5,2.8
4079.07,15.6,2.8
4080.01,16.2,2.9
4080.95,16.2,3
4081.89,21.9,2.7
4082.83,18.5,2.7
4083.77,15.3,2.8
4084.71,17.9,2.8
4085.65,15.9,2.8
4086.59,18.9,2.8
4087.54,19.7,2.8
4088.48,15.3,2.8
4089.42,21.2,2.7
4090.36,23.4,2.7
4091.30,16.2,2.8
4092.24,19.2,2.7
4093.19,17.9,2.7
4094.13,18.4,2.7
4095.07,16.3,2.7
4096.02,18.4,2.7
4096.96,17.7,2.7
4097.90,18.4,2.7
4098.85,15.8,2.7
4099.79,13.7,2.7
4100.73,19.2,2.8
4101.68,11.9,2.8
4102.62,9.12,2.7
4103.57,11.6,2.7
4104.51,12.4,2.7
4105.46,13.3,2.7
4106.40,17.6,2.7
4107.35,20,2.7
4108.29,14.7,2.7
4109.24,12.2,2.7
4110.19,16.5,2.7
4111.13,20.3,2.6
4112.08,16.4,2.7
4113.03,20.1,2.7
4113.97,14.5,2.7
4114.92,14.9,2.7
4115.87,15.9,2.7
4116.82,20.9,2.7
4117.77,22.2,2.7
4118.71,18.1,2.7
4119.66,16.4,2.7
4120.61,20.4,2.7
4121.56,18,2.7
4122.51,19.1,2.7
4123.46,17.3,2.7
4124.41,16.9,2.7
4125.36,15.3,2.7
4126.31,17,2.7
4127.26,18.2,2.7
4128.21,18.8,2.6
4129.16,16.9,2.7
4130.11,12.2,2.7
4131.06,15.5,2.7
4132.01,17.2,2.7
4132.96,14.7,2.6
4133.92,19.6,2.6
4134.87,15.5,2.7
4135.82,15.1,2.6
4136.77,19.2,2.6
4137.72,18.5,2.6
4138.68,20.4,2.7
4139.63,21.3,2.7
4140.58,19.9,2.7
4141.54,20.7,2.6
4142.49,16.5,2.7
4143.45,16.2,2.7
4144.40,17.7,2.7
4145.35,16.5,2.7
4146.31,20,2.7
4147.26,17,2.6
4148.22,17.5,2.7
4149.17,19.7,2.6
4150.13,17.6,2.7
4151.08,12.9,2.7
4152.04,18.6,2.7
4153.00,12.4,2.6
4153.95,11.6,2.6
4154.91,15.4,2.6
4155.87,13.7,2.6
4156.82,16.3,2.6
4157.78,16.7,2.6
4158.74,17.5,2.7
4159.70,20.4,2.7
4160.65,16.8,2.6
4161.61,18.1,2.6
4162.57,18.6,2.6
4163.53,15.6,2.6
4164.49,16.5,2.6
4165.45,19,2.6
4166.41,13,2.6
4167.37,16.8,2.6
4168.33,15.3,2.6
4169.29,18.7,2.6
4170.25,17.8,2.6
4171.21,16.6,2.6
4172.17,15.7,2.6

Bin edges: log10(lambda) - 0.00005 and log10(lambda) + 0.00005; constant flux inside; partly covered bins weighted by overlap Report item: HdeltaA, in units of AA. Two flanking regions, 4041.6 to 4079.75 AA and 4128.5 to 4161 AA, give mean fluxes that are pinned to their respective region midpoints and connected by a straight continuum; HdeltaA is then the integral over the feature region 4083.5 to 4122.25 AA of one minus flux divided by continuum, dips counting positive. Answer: 1.71 AA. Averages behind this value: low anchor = 18.6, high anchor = 17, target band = 17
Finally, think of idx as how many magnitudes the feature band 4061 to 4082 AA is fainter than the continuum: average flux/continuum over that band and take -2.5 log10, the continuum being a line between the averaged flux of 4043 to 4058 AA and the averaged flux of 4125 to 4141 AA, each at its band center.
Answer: 0.07 mag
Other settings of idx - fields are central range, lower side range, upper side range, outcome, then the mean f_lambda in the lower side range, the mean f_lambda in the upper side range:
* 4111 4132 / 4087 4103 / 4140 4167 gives -0.02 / 17.2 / 16.9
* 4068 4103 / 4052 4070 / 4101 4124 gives 0.01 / 18.7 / 16.4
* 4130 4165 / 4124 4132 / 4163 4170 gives -0.04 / 16.4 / 16.5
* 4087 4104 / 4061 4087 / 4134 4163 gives 0.04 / 17.7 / 17.3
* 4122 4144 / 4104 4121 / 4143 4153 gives -0.02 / 17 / 17.1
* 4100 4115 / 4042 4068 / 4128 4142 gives 0.18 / 18.9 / 17.7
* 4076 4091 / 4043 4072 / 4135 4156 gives -0.01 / 18.6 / 17.2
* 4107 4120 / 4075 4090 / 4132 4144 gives 0.04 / 18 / 18.1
